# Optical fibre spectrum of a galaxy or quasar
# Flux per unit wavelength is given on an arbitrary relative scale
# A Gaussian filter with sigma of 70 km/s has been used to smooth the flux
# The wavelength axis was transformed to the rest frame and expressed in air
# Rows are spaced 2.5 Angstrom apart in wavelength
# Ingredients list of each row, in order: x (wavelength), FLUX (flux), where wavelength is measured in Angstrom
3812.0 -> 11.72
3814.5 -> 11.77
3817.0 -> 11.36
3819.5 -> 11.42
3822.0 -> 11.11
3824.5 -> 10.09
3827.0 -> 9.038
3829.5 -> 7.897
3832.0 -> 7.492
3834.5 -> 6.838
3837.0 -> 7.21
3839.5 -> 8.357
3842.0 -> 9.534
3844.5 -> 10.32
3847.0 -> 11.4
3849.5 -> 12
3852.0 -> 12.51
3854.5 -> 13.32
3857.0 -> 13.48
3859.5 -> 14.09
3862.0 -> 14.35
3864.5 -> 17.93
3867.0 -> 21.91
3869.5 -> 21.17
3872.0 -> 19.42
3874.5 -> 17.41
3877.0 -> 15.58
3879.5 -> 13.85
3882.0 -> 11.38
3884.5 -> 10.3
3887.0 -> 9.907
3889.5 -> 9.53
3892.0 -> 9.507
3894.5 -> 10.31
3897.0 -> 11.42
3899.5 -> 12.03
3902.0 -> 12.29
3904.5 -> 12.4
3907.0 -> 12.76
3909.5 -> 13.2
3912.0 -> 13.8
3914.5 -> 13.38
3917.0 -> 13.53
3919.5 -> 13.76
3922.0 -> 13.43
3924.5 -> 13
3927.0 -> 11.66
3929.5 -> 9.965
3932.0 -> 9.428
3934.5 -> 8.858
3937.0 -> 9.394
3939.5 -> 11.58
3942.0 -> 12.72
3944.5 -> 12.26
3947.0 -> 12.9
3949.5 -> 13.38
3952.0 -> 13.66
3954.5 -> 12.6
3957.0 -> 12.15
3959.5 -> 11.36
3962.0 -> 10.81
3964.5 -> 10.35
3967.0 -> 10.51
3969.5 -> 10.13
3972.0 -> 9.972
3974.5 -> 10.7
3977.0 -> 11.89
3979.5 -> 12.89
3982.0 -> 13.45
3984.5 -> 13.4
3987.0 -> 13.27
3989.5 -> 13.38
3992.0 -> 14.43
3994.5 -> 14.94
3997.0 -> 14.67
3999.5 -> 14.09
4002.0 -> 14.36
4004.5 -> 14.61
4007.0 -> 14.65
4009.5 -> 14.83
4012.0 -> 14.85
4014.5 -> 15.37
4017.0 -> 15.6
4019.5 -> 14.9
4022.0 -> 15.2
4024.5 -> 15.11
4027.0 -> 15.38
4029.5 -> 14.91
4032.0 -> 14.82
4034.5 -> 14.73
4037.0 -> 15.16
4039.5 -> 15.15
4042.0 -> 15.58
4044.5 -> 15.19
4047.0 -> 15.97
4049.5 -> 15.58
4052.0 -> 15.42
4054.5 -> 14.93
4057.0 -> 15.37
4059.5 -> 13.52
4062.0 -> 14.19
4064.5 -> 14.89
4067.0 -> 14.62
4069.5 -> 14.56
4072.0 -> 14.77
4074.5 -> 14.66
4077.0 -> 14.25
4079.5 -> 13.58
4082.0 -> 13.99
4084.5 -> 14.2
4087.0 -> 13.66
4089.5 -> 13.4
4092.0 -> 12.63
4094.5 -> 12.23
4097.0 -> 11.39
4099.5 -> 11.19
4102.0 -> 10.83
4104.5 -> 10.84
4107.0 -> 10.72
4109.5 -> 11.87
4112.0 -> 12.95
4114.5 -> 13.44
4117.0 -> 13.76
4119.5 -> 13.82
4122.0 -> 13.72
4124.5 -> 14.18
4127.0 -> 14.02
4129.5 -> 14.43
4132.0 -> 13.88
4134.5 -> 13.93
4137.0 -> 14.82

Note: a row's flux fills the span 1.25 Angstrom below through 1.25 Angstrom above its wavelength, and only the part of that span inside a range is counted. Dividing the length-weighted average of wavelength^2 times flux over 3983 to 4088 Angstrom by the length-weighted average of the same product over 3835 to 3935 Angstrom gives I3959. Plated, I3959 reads 1.25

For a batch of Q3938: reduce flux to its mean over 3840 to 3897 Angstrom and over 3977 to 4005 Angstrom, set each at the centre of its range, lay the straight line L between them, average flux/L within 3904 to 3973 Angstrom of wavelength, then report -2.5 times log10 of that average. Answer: 0.15 mag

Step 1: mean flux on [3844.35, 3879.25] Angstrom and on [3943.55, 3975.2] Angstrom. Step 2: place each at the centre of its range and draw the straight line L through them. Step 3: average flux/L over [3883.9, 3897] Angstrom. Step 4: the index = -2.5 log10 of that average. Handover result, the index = 0.39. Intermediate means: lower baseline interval 15.5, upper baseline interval 11.6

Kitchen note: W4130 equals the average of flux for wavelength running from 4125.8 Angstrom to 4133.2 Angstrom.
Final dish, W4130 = 14.1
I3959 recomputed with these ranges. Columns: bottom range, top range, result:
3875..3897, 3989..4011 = 1.33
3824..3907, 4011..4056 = 1.35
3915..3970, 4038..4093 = 1.32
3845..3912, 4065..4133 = 1.09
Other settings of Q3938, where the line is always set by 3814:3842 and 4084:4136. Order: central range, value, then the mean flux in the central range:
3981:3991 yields -0.18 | 13.4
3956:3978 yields 0.02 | 10.8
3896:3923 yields -0.24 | 12.9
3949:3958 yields -0.19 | 12.9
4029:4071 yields -0.23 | 15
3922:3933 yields -0.08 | 11.3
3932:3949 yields -0.05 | 11.2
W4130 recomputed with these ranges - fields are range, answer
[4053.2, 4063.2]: 14.5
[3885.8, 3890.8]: 9.71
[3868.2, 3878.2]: 18.4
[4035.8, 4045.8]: 15.3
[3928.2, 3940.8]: 9.86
